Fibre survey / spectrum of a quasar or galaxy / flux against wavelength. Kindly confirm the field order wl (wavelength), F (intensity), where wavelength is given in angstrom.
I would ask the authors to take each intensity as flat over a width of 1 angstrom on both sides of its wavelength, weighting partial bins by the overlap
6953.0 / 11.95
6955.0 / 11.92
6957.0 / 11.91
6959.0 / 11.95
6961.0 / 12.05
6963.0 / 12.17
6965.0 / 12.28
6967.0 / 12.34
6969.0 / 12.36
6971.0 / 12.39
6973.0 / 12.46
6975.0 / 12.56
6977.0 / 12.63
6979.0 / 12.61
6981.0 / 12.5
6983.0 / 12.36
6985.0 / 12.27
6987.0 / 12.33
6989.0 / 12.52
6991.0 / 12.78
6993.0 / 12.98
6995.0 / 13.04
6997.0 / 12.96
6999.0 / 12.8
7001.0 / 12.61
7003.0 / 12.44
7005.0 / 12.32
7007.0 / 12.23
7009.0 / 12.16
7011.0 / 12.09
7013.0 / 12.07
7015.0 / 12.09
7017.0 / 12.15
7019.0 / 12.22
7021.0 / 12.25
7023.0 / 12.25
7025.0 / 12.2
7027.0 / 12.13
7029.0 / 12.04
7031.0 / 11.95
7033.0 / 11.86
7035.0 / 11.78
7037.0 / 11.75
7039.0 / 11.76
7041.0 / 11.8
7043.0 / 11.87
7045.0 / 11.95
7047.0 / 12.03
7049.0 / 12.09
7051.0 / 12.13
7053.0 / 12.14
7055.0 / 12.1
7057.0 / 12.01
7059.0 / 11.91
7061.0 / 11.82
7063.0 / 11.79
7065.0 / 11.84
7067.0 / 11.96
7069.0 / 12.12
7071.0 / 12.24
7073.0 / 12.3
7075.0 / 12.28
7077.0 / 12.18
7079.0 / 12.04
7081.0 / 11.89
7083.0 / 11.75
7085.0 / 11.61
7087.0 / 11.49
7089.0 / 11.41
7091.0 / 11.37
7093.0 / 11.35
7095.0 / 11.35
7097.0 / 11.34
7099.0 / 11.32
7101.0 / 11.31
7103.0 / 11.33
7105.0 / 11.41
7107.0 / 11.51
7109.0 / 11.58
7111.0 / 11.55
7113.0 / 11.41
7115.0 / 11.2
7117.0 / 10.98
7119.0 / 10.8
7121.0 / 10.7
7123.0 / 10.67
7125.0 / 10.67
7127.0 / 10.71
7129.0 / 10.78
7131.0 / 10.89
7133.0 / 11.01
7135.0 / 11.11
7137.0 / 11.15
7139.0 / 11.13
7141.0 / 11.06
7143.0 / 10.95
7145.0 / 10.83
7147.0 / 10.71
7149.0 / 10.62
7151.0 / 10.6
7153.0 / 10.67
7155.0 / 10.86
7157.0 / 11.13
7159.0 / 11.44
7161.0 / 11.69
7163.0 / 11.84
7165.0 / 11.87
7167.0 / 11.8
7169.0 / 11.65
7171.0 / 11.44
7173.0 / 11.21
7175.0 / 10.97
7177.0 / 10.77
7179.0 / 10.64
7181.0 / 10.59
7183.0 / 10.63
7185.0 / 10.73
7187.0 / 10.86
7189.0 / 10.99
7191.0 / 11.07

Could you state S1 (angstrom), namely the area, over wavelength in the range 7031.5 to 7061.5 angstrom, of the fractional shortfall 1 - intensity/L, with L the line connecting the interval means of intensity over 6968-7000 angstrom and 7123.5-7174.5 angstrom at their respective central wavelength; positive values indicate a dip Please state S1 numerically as 0.2 angstrom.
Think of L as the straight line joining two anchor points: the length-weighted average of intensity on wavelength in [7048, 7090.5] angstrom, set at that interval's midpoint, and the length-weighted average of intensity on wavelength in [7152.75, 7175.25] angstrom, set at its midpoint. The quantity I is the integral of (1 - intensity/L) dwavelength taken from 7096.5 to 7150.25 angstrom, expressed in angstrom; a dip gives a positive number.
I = 2.7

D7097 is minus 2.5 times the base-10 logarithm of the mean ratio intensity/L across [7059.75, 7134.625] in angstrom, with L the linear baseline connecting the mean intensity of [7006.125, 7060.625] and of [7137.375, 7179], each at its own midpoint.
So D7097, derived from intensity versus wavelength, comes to 0.01 mag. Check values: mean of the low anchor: 12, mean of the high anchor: 11.1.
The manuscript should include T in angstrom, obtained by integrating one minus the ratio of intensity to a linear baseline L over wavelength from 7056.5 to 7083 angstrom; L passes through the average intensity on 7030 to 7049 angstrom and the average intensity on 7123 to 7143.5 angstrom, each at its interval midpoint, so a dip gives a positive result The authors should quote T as -1.0 angstrom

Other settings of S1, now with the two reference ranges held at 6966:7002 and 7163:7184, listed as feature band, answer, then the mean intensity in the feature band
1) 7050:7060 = 0.0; 12.1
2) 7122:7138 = 0.9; 10.9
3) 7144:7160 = 0.7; 10.9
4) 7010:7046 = 0.7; 12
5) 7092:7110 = 0.5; 11.4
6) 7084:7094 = 0.3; 11.4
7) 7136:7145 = 0.3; 11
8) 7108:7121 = 0.5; 11.2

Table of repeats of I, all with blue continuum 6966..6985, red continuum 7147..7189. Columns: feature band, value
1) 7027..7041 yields 0.20 angstrom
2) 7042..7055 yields -0.11 angstrom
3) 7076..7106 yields 0.24 angstrom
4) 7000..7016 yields -0.03 angstrom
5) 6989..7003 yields -0.56 angstrom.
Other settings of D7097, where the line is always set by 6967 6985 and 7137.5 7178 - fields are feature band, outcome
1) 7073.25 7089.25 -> -0.01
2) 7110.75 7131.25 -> 0.05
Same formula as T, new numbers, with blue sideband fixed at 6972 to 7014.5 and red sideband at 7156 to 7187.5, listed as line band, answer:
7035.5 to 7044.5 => 0.3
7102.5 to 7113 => 0.2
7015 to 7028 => 0.1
